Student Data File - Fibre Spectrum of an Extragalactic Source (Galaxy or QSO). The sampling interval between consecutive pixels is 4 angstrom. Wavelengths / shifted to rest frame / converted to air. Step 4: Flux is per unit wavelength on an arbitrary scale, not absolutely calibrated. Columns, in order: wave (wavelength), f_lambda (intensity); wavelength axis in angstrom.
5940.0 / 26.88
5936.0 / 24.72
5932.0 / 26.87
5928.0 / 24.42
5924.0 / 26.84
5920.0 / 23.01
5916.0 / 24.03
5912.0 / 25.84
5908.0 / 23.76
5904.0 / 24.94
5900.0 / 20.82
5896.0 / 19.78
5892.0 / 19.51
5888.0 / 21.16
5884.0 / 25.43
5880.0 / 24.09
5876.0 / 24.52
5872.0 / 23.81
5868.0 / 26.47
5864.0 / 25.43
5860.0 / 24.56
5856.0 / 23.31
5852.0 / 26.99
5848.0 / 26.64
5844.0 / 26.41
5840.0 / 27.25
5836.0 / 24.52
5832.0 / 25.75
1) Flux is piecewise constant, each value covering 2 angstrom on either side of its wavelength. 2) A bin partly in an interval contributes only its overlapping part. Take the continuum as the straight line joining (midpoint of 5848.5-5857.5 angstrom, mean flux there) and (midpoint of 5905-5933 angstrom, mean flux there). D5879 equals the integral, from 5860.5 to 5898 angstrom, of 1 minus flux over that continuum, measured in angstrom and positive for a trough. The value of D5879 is 2.77 angstrom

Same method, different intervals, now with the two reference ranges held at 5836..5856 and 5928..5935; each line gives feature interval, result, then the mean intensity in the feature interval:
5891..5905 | 2.6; 21.1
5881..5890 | 0.9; 23.4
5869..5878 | 0.6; 24.4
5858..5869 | 0.3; 25.4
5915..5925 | 0.6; 24.5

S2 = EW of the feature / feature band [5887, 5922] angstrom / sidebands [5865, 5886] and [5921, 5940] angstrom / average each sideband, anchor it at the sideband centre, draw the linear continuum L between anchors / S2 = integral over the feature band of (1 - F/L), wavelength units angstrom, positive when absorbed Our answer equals 3.8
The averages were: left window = 24.9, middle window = 22.6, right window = 25.7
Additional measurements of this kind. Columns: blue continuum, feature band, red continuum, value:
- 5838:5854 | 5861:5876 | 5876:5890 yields -0.11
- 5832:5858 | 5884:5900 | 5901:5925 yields 2.58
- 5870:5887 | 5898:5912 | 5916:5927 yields 0.57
